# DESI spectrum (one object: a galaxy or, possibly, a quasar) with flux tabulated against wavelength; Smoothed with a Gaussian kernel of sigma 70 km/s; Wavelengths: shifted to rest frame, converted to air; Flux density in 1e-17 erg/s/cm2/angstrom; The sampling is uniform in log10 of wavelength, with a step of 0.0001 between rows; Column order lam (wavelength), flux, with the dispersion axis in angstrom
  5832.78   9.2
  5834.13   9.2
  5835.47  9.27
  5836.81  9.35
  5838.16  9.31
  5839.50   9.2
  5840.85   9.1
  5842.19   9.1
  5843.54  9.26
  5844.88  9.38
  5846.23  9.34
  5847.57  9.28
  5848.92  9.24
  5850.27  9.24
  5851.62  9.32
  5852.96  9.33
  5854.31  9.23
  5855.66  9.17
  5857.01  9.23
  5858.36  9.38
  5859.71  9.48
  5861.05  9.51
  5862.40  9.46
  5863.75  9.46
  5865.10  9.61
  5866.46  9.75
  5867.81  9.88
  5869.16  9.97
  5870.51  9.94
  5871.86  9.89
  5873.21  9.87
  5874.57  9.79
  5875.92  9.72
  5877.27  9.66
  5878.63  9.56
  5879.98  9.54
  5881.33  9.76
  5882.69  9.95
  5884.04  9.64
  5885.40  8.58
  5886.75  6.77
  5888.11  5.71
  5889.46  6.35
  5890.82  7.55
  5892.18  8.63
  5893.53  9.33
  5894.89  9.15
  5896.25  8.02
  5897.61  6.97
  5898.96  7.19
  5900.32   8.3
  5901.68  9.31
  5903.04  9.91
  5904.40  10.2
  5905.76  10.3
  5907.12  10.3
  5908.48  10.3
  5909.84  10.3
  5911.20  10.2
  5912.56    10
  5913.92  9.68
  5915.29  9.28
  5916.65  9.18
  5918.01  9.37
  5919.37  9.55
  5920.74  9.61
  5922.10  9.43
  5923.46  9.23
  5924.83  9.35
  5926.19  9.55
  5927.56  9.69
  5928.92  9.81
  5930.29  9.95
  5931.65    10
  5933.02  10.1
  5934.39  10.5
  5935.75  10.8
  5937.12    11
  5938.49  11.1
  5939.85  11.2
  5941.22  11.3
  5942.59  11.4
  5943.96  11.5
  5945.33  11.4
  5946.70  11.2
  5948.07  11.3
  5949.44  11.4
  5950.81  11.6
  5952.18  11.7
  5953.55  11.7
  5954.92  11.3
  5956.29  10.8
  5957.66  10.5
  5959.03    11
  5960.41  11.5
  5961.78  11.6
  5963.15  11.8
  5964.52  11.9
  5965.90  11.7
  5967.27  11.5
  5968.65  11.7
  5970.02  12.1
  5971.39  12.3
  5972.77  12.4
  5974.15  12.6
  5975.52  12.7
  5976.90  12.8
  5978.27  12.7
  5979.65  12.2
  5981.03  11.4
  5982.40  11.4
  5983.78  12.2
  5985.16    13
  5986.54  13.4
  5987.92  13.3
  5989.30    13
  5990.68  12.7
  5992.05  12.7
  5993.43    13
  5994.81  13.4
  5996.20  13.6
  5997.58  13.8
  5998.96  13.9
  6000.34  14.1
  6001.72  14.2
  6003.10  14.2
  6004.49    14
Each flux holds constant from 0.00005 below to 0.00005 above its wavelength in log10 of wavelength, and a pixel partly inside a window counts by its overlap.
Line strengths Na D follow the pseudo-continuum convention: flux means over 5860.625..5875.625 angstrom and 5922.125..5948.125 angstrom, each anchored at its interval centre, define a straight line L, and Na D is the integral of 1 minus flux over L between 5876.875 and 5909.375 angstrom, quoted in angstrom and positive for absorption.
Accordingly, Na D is 3.99 angstrom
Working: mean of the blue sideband 9.74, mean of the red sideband 10.5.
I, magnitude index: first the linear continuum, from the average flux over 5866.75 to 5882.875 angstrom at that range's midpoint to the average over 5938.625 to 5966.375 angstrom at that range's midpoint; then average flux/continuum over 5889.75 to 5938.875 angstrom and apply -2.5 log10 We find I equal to 0.12 mag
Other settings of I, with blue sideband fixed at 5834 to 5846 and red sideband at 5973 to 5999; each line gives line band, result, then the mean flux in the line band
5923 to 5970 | 0.08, 11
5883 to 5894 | 0.31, 7.87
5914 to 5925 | 0.19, 9.39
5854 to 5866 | 0.04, 9.4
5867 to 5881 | 0.03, 9.79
